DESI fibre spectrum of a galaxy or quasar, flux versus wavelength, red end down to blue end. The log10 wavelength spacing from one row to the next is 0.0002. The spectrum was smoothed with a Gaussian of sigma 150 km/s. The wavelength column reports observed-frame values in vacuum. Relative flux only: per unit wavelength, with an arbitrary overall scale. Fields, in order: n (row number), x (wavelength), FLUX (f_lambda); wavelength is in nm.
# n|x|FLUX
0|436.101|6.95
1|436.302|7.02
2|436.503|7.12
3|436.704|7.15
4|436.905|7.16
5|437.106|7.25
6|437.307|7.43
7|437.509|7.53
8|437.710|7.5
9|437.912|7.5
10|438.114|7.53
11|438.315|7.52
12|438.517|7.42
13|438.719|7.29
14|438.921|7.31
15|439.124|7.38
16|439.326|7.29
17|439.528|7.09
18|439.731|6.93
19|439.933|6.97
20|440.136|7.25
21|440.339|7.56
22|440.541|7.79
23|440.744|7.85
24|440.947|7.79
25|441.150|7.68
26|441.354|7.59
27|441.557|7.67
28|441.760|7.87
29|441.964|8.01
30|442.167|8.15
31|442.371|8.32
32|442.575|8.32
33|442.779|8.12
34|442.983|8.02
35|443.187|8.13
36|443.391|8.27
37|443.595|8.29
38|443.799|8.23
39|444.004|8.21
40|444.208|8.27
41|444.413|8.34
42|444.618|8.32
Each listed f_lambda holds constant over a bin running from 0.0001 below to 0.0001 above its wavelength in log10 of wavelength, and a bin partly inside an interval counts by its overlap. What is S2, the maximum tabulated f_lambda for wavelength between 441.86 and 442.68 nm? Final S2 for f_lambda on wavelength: 8.32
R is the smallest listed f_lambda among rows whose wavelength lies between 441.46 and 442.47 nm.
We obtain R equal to 7.67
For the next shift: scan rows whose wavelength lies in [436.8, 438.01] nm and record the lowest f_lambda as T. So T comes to 7.16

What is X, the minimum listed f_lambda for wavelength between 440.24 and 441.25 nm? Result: 7.56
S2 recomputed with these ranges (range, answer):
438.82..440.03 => 7.38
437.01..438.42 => 7.53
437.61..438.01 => 7.5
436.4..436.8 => 7.15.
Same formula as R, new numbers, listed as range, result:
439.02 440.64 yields 6.93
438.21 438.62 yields 7.42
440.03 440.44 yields 7.25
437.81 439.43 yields 7.29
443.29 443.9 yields 8.23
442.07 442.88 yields 8.12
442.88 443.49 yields 8.02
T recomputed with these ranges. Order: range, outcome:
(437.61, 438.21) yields 7.5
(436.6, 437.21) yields 7.15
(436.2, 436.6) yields 7.02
